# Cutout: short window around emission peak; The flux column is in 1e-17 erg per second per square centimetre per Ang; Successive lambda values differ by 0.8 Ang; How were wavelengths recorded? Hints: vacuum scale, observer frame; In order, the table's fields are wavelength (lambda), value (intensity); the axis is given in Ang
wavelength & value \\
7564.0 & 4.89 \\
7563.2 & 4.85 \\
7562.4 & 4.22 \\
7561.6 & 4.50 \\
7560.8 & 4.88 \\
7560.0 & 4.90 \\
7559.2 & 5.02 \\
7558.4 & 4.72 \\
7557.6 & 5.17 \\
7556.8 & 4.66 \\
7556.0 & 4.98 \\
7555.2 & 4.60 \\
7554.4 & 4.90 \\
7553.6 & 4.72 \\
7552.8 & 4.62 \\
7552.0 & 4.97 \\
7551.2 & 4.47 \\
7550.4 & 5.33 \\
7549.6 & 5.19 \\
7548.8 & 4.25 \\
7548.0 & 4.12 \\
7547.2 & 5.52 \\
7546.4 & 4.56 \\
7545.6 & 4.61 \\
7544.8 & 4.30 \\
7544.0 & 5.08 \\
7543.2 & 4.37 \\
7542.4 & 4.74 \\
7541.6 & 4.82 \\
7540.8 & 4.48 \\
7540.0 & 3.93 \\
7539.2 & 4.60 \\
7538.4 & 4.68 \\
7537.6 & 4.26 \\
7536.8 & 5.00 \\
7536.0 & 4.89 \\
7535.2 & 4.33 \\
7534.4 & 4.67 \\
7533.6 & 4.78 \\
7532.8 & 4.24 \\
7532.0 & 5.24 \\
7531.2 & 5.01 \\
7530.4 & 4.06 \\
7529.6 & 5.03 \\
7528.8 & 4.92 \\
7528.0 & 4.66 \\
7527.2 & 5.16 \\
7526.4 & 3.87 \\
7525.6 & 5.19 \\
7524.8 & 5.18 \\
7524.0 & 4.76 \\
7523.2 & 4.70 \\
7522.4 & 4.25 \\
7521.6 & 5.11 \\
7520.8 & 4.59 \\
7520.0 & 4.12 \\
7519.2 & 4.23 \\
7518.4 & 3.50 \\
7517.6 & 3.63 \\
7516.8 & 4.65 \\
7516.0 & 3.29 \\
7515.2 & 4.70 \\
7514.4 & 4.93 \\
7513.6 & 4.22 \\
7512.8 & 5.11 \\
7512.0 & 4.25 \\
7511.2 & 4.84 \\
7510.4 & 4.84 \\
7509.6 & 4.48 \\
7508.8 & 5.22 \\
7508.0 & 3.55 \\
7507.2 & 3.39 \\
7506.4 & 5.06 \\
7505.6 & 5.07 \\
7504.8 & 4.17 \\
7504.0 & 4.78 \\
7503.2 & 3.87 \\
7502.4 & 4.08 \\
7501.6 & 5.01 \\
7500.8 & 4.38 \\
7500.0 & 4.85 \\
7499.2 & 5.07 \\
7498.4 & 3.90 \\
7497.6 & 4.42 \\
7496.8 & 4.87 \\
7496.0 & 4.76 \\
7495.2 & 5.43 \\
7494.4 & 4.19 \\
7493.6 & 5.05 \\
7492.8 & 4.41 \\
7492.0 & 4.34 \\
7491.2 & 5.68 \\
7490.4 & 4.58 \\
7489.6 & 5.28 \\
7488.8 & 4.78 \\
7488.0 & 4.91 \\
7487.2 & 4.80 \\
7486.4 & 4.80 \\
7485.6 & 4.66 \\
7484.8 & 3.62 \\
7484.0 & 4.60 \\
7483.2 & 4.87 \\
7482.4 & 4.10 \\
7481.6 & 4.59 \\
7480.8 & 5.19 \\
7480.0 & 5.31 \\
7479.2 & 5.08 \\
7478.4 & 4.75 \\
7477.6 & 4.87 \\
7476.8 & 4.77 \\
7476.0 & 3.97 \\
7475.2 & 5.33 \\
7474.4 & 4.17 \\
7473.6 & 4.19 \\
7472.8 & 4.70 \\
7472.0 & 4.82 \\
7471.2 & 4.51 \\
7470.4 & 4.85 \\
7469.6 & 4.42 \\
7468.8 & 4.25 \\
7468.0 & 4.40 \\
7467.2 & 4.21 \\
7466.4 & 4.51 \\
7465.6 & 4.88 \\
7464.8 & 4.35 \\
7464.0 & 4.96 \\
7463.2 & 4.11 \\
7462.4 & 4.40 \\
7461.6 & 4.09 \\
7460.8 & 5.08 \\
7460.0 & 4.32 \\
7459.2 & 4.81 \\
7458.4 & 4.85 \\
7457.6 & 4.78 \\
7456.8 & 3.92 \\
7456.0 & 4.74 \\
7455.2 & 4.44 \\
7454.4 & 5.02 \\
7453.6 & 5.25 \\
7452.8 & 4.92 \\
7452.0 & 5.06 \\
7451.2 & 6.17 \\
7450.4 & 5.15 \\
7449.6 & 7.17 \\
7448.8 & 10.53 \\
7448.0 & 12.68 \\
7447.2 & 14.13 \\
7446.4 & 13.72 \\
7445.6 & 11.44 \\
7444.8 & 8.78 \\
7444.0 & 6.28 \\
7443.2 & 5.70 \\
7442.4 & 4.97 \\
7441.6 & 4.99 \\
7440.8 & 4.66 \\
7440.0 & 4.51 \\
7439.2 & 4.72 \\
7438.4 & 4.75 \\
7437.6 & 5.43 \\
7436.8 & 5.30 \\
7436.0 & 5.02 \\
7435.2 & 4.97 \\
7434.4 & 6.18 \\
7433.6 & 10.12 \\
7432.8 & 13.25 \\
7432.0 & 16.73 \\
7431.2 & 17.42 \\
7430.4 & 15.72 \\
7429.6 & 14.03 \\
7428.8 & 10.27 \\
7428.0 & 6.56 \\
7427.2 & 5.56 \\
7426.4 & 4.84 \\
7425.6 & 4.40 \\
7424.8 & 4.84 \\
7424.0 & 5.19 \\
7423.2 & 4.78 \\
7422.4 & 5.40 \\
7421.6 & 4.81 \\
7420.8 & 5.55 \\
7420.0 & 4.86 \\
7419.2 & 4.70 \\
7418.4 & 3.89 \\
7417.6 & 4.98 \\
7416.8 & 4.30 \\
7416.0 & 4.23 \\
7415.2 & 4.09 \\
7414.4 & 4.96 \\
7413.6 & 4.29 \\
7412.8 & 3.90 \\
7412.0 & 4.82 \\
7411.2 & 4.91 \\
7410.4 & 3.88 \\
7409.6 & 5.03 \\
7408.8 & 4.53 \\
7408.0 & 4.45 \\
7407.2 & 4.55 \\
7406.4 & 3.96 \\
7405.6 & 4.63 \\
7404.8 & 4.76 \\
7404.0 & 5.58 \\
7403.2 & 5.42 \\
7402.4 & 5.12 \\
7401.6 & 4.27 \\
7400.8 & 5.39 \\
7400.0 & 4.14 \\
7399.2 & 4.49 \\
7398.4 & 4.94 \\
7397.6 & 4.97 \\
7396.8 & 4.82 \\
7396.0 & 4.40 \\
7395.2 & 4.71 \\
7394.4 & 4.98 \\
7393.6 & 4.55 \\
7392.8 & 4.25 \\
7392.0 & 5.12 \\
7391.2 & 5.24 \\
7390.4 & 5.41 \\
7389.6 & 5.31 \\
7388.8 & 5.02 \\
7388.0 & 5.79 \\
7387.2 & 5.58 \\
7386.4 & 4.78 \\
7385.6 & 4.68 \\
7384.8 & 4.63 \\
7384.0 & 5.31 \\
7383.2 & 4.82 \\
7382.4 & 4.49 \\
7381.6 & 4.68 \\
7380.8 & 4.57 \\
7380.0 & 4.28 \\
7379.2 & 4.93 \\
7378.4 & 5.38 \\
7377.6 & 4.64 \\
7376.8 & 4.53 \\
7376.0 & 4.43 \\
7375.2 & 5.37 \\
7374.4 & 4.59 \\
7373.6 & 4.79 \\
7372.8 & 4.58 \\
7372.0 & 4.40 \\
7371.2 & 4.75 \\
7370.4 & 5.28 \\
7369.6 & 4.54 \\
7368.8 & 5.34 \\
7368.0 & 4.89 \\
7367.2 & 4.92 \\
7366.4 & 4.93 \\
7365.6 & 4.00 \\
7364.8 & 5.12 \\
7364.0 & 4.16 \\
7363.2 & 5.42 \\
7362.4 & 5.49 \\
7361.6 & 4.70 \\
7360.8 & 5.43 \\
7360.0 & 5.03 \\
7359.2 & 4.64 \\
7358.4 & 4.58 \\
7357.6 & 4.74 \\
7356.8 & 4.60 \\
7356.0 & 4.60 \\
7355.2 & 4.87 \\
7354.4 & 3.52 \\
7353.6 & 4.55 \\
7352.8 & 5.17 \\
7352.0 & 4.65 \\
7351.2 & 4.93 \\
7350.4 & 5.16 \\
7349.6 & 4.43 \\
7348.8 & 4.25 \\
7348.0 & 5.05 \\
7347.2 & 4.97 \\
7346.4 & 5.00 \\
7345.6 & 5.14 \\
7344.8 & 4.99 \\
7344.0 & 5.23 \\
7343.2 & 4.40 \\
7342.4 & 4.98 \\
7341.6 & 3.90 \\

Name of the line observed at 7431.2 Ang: [S II] 6716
